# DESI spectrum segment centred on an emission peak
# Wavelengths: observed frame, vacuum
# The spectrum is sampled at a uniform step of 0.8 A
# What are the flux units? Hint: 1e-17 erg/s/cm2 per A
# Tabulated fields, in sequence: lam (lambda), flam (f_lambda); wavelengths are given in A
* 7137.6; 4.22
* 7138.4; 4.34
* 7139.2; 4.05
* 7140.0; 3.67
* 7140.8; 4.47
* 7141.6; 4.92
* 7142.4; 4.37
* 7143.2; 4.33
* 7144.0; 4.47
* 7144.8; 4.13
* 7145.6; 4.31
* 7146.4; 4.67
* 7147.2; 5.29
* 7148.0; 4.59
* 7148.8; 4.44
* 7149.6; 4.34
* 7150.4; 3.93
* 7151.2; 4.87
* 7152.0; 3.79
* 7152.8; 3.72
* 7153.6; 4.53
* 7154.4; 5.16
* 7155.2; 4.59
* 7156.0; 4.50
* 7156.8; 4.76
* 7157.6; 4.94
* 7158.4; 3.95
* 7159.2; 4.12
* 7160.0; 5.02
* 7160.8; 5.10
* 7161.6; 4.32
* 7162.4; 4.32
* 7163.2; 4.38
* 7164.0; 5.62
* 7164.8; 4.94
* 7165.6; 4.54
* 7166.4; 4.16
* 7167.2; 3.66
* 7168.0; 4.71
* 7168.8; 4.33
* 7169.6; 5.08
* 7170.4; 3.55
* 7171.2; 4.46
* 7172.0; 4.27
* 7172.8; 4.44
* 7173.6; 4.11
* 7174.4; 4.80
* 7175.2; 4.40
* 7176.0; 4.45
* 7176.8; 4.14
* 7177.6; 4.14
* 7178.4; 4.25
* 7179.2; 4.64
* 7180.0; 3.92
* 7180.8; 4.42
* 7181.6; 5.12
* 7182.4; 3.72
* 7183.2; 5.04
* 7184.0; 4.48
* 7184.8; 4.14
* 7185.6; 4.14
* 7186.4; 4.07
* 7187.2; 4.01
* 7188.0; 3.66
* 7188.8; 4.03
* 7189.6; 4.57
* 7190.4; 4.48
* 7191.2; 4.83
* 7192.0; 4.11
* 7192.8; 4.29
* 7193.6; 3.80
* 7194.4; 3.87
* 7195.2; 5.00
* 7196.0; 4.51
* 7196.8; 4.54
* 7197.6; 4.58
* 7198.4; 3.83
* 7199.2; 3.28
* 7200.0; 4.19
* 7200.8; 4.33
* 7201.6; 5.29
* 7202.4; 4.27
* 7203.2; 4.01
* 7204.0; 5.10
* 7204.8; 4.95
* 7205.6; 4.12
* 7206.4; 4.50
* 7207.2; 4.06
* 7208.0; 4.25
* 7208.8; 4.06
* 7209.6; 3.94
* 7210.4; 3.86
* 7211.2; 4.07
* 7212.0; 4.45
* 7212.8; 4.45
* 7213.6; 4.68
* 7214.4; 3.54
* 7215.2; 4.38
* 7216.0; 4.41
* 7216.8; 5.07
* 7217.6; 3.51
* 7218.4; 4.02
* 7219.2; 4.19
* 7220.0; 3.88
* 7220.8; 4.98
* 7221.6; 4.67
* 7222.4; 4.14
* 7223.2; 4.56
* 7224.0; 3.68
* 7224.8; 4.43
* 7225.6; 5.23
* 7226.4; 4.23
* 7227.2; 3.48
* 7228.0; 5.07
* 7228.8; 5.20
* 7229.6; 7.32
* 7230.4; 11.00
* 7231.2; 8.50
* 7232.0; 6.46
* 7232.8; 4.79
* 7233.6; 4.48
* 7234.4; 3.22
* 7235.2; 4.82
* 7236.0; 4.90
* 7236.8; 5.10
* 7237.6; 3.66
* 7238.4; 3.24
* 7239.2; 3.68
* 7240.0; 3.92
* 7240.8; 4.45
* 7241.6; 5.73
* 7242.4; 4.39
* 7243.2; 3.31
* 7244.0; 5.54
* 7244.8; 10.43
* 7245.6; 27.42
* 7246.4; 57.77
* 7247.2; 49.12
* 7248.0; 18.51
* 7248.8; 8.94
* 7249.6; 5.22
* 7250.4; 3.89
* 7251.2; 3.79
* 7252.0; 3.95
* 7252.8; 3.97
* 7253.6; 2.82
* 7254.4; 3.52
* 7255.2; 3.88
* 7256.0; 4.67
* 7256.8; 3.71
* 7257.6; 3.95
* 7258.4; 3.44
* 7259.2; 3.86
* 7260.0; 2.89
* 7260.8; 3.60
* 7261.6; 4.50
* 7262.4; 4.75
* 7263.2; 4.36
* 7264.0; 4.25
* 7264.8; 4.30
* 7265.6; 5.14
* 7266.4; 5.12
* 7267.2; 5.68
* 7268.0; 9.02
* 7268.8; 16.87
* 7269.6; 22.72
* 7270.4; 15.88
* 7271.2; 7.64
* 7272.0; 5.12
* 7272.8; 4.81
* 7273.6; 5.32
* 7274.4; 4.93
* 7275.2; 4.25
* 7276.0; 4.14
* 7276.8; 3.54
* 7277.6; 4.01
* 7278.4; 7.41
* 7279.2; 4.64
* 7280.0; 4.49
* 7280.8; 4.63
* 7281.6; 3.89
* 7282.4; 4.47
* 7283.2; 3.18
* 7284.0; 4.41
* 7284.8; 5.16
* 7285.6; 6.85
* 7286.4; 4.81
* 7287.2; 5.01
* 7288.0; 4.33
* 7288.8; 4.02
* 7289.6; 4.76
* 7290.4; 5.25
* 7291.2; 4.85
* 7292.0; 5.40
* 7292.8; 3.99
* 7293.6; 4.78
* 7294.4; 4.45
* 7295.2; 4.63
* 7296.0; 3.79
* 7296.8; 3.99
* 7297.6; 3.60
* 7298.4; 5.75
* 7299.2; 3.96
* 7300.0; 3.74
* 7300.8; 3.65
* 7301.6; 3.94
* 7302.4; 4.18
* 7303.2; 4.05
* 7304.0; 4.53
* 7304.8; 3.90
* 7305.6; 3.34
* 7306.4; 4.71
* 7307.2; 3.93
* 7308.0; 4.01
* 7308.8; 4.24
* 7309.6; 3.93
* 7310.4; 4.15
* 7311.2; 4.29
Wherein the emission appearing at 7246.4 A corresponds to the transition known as H-alpha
